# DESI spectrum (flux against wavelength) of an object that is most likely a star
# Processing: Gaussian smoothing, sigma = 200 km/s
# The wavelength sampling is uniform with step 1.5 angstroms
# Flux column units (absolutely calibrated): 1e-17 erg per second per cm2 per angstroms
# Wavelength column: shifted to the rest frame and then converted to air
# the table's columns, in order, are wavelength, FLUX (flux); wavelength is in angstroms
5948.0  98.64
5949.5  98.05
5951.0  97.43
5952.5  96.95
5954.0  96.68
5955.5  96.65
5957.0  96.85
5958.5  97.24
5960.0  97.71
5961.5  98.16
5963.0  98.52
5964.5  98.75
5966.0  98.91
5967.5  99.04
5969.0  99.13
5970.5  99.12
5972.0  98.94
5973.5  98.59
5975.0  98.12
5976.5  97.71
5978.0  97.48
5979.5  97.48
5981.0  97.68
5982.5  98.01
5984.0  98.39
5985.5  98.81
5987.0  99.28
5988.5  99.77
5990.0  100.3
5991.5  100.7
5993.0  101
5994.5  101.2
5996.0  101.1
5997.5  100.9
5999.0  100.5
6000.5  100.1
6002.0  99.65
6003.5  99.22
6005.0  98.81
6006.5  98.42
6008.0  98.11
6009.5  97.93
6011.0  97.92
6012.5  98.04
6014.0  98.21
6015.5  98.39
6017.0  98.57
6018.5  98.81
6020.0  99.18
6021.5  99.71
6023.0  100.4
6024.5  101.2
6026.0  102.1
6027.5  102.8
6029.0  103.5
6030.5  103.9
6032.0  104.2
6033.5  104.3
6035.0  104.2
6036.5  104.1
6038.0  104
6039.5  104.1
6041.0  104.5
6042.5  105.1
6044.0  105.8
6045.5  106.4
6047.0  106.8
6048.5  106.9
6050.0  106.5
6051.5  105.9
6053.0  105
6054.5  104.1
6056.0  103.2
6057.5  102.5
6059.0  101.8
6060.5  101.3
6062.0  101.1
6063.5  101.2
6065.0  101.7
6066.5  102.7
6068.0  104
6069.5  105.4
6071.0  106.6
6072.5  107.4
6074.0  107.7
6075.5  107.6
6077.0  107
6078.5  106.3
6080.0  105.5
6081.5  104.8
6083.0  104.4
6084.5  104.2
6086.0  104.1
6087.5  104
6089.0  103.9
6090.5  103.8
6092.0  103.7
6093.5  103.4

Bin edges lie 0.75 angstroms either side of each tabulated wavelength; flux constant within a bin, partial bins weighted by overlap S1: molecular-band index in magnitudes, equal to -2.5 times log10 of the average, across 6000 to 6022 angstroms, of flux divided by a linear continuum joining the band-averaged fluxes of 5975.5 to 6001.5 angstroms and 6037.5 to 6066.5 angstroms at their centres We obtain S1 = 0.03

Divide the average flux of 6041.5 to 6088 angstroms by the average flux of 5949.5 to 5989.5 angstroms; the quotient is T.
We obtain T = 1.07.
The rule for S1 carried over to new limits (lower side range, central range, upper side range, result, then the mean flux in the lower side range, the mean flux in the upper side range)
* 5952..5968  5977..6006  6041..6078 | 0.01 mag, 97.8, 105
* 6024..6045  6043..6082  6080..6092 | -0.01 mag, 104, 104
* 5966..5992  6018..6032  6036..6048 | 0.02 mag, 98.7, 105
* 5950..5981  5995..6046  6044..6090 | 0.00 mag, 98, 105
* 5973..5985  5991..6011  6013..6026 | -0.01 mag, 97.9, 99.4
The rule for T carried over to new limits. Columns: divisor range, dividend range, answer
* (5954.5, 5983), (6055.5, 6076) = 1.06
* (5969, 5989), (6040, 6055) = 1.07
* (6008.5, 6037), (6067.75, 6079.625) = 1.06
